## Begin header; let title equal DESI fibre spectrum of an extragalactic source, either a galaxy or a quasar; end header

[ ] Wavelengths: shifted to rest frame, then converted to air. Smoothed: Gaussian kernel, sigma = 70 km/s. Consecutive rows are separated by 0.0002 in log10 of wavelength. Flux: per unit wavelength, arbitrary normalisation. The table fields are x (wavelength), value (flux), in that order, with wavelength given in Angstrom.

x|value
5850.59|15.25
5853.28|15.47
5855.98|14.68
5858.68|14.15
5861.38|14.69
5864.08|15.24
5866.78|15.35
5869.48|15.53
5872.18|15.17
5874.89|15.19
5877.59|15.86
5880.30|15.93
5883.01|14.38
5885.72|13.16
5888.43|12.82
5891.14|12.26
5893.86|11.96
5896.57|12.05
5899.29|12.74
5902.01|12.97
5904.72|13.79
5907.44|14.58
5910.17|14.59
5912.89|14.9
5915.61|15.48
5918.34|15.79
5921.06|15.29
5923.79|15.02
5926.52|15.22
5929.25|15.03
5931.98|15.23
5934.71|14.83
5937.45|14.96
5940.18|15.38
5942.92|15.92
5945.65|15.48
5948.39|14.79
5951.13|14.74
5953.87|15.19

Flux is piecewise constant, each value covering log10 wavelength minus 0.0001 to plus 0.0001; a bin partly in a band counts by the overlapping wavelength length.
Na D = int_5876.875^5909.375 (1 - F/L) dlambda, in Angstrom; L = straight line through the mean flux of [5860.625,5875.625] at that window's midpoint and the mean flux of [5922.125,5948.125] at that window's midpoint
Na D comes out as 3.6 Angstrom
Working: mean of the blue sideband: 15.2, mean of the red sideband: 15.2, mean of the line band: 13.5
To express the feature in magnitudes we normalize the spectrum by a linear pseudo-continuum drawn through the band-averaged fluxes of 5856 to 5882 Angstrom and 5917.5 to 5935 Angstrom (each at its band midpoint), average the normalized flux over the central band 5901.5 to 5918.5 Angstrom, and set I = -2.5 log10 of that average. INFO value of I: 0.05 mag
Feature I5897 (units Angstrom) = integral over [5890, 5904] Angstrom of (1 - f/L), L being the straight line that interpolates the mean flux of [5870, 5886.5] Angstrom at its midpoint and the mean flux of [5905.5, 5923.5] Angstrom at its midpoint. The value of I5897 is 2.4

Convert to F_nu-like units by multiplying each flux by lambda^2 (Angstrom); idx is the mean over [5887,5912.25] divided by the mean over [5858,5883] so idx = 0.9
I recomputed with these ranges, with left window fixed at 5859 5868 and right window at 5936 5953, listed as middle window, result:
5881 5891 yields 0.12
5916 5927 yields -0.01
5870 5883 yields -0.03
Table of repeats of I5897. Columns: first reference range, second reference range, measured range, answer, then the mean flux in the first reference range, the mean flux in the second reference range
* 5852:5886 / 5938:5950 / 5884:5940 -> 3.91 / 15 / 15.4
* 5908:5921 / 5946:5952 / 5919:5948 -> -0.44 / 15.2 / 14.9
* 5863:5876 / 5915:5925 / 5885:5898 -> 2.48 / 15.3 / 15.4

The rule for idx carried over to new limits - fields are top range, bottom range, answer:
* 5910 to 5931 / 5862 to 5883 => 1.01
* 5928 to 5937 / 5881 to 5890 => 1.12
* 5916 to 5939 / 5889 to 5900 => 1.25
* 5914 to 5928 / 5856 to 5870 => 1.05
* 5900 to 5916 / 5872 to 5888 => 0.97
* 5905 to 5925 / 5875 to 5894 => 1.09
